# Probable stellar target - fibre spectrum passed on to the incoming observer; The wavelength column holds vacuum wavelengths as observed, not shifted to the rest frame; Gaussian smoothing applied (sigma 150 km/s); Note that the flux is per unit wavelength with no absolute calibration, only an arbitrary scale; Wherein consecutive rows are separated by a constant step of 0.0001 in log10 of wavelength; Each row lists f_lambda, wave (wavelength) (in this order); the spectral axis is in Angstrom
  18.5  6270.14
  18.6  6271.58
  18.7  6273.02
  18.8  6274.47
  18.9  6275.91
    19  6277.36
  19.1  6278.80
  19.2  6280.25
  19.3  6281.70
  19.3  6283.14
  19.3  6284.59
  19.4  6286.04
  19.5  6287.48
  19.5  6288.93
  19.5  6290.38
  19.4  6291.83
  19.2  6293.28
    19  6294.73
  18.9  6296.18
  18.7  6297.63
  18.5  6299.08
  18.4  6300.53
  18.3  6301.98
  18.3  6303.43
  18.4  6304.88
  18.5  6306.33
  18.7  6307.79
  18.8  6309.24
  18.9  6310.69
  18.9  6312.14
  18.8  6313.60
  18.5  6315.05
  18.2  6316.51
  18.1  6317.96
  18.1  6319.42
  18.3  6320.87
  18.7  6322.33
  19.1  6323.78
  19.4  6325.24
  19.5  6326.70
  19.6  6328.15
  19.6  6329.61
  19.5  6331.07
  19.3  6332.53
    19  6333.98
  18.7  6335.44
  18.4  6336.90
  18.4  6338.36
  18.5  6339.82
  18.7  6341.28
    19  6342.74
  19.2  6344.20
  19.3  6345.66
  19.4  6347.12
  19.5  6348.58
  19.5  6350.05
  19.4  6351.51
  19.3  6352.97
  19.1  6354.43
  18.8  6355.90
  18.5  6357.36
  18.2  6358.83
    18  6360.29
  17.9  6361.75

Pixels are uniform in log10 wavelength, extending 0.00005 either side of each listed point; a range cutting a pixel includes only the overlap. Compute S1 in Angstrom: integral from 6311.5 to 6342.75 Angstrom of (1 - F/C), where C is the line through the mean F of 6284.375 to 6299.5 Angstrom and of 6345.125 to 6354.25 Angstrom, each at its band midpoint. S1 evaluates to 0.78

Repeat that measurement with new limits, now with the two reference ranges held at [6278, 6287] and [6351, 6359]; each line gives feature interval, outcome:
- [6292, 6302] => 0.2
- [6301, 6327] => 0.7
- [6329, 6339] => 0.0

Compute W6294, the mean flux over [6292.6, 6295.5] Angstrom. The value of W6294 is 19.1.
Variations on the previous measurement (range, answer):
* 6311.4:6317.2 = 18.6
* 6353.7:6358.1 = 18.8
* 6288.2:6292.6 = 19.4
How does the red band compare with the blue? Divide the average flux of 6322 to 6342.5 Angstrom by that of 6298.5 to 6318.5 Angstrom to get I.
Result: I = 1.03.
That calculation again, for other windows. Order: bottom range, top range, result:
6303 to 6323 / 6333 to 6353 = 1.03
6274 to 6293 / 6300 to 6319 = 0.96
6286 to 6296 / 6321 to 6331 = 1.00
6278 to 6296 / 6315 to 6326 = 0.96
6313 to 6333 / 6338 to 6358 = 1.01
